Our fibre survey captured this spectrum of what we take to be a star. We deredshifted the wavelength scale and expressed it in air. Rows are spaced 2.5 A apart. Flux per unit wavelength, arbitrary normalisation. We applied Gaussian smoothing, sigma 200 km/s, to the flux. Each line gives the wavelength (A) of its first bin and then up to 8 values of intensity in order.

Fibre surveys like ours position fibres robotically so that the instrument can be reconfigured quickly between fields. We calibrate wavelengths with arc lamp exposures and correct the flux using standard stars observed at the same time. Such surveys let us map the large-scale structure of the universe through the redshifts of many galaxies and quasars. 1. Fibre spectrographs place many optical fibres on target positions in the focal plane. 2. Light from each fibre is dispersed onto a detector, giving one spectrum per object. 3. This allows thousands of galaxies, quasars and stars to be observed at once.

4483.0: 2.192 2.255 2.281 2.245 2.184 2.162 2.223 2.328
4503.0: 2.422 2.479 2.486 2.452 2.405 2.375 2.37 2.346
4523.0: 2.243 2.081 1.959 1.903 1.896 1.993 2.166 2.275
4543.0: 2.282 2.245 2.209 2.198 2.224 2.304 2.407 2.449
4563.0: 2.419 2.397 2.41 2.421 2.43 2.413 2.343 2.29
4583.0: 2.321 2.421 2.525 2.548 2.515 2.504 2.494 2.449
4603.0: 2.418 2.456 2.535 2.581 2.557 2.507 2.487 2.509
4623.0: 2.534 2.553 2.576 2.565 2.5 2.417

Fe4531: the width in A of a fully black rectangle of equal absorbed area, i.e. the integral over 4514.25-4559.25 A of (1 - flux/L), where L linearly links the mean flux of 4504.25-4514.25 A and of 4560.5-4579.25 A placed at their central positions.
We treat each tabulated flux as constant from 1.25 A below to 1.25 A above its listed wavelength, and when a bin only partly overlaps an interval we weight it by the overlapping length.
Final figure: 4.4 A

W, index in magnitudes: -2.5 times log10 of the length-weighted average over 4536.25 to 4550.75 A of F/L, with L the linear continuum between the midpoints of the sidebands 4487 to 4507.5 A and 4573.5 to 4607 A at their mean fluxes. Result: 0.068 mag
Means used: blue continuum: 2.3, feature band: 2.22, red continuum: 2.44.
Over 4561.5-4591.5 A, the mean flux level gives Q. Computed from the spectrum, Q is 2.41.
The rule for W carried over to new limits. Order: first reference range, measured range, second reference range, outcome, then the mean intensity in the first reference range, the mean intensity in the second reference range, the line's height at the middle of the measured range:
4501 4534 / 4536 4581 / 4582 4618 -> 0.03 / 2.27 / 2.49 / 2.38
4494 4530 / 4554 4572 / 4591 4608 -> 0.00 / 2.3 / 2.48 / 2.41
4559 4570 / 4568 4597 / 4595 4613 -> 0.01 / 2.42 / 2.5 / 2.45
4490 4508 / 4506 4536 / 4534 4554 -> 0.02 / 2.31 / 2.19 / 2.25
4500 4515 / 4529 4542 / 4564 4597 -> 0.18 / 2.43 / 2.43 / 2.43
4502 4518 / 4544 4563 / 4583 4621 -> 0.07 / 2.43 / 2.49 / 2.46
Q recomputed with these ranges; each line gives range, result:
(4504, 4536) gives 2.24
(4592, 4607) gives 2.47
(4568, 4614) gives 2.45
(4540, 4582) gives 2.34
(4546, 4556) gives 2.23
